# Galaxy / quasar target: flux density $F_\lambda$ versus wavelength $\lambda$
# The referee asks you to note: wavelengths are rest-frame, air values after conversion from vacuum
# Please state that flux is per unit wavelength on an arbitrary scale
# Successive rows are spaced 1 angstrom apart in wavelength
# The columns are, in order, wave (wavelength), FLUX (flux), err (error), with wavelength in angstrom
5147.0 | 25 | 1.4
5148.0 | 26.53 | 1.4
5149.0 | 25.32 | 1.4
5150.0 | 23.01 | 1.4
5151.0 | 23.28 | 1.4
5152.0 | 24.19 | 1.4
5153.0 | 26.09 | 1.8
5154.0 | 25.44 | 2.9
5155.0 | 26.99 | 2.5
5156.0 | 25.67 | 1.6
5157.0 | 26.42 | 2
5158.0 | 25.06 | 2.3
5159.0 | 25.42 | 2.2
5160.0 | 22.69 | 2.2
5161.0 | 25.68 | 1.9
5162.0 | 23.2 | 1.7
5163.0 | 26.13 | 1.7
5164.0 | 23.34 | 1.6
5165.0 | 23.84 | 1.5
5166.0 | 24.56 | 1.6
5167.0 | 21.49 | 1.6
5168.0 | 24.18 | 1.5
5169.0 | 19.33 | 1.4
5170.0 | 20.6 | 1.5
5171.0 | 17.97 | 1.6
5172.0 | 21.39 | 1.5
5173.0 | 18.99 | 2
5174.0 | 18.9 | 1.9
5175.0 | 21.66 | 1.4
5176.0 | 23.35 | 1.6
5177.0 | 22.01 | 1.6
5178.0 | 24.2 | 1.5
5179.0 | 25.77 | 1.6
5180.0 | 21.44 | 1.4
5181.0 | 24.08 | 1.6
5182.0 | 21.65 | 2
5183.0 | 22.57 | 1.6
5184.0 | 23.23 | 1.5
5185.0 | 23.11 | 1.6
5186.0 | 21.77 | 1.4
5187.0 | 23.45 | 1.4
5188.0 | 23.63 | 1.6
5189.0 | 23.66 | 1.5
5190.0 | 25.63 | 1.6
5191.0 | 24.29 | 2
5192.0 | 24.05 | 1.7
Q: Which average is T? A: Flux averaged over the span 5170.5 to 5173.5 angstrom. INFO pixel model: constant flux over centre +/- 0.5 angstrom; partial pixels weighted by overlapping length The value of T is 19.4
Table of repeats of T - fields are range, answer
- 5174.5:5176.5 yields 22.5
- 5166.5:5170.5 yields 21.4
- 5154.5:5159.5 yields 25.9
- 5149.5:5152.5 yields 23.5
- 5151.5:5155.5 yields 25.7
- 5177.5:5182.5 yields 23.4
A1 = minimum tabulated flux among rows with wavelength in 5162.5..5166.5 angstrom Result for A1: 23.34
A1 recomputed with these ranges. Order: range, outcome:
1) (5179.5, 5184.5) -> 21.44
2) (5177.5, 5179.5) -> 24.2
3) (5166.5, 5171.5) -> 17.97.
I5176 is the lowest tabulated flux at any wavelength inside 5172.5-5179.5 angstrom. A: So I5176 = 18.9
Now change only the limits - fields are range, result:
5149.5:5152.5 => 23.01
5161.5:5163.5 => 23.2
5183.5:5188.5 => 21.77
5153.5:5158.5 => 25.06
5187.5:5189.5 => 23.63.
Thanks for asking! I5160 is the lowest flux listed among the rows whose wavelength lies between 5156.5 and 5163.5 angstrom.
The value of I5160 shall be 22.69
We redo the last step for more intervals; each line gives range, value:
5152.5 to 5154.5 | 25.44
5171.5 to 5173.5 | 18.99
